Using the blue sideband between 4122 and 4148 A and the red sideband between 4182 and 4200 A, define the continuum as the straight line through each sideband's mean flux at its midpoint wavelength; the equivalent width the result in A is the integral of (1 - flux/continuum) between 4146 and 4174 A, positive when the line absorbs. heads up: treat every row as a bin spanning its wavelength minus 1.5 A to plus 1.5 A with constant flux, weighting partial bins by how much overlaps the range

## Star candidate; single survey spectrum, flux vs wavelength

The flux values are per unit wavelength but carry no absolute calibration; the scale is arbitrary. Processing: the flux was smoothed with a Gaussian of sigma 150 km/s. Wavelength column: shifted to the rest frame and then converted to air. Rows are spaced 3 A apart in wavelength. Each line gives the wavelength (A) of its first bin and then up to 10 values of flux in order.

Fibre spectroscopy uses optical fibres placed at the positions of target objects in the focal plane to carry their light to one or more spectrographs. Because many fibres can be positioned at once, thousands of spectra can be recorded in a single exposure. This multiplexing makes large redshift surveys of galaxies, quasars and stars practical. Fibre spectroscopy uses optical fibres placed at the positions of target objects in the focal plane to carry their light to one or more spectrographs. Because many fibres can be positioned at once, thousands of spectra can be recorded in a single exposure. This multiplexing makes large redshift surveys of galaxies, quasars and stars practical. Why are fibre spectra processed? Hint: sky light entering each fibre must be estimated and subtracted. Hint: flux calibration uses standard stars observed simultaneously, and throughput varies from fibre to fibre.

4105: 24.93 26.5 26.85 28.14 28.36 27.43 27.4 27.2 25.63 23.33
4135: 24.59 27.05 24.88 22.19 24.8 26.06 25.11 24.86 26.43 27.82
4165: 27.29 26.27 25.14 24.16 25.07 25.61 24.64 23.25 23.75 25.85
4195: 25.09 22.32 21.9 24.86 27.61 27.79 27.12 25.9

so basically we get -1.4 A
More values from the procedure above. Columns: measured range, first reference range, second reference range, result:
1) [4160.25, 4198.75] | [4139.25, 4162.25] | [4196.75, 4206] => -1.69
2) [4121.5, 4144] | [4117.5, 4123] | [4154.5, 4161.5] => 1.30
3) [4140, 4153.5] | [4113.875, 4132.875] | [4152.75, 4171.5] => 0.97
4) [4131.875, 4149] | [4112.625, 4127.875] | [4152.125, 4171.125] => 1.49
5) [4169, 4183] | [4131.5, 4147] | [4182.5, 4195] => -0.31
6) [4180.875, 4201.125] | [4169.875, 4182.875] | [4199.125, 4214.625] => 1.06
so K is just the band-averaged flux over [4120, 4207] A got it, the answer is 25.2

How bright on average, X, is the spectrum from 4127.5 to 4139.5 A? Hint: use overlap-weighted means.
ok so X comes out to 25.2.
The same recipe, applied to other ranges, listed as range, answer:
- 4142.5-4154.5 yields 24.5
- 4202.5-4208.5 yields 26.2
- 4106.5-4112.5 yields 26.7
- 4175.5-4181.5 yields 25.3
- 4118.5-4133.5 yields 26.2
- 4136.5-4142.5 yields 26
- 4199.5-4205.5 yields 23.4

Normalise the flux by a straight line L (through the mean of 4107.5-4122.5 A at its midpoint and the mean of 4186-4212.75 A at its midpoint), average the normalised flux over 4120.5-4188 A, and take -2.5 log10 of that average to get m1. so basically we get 0.04 mag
